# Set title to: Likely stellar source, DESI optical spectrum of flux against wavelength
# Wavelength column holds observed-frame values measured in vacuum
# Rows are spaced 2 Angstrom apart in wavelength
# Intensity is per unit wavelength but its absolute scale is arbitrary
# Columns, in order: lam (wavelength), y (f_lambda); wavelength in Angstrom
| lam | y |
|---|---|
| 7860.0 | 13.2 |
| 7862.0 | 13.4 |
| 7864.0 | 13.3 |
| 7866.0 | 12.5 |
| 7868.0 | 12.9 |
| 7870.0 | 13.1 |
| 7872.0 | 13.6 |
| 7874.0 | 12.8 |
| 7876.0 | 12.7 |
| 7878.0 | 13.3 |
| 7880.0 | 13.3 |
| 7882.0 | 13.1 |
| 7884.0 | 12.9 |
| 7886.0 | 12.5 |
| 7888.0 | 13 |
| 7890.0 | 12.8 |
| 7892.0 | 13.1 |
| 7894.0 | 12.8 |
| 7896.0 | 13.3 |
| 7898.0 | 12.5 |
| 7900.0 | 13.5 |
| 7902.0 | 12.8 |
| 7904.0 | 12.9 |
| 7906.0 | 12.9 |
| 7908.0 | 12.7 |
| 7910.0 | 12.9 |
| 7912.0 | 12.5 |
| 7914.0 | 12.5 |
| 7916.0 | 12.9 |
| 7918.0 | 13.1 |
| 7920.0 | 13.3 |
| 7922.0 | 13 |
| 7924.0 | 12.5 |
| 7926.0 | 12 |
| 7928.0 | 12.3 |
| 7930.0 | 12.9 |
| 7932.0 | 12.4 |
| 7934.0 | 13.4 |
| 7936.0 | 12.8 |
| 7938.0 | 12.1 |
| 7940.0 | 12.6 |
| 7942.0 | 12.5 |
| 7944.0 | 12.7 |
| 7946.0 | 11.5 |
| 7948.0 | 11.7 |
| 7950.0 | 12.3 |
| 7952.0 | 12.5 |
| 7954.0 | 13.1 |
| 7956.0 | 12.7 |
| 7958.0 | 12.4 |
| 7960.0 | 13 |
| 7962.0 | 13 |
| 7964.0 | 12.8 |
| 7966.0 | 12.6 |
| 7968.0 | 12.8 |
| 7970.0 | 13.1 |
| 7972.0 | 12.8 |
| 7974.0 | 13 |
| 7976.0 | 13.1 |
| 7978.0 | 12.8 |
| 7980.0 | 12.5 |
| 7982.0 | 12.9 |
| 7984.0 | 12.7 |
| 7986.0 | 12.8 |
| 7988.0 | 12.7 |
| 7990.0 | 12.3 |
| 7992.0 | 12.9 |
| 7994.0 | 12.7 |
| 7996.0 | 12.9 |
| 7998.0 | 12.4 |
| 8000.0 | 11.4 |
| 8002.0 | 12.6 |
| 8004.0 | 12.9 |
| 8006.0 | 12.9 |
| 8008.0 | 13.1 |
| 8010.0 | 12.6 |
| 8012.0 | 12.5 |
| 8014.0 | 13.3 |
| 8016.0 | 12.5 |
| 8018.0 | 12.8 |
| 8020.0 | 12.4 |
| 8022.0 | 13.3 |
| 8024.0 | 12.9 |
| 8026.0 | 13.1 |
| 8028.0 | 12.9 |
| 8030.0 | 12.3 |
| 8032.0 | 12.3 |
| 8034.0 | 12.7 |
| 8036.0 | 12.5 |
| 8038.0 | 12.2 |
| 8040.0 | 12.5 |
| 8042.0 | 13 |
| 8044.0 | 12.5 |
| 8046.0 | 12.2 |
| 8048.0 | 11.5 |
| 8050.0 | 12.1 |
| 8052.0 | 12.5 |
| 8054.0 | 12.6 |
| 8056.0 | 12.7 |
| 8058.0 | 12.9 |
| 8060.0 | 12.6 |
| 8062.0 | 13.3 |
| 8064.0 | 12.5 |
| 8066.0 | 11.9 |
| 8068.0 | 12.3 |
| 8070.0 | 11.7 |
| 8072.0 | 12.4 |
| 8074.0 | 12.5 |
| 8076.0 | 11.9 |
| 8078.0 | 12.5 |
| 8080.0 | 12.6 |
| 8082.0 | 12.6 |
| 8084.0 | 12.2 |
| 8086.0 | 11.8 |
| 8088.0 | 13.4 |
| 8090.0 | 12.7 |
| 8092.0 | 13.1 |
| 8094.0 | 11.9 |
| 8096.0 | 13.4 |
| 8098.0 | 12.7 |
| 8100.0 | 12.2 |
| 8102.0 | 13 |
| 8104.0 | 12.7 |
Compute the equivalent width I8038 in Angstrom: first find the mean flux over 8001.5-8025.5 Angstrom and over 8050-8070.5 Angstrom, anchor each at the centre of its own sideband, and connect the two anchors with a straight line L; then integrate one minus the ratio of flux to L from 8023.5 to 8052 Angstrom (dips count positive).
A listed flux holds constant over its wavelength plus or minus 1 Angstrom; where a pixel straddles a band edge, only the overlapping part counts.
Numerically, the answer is 0.42 Angstrom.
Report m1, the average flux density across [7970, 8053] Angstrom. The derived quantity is 12.6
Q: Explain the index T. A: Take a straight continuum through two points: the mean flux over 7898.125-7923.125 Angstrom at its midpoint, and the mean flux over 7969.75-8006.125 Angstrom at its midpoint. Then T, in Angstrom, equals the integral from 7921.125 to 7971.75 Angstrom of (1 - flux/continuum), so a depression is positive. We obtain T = 0.8 Angstrom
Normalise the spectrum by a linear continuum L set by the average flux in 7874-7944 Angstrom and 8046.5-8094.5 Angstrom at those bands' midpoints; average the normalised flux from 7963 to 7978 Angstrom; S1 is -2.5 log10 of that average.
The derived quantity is -0.02 mag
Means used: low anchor 12.8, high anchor 12.4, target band 12.9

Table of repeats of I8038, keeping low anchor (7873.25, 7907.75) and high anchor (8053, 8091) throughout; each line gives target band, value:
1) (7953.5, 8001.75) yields 0.0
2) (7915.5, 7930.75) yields 0.1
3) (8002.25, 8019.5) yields -0.2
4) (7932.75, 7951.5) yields 0.6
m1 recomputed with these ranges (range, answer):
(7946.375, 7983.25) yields 12.7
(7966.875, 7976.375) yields 12.9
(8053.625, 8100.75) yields 12.5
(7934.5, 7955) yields 12.4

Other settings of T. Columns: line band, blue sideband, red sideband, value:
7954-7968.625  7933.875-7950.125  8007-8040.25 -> -0.4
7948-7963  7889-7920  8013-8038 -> 0.2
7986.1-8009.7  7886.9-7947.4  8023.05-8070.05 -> -0.1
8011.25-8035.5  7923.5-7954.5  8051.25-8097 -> -0.5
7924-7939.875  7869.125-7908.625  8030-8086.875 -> 0.3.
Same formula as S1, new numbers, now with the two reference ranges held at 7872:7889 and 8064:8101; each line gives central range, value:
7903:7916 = 0.01 mag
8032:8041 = 0.01 mag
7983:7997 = 0.00 mag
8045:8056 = 0.03 mag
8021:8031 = -0.03 mag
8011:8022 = -0.01 mag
